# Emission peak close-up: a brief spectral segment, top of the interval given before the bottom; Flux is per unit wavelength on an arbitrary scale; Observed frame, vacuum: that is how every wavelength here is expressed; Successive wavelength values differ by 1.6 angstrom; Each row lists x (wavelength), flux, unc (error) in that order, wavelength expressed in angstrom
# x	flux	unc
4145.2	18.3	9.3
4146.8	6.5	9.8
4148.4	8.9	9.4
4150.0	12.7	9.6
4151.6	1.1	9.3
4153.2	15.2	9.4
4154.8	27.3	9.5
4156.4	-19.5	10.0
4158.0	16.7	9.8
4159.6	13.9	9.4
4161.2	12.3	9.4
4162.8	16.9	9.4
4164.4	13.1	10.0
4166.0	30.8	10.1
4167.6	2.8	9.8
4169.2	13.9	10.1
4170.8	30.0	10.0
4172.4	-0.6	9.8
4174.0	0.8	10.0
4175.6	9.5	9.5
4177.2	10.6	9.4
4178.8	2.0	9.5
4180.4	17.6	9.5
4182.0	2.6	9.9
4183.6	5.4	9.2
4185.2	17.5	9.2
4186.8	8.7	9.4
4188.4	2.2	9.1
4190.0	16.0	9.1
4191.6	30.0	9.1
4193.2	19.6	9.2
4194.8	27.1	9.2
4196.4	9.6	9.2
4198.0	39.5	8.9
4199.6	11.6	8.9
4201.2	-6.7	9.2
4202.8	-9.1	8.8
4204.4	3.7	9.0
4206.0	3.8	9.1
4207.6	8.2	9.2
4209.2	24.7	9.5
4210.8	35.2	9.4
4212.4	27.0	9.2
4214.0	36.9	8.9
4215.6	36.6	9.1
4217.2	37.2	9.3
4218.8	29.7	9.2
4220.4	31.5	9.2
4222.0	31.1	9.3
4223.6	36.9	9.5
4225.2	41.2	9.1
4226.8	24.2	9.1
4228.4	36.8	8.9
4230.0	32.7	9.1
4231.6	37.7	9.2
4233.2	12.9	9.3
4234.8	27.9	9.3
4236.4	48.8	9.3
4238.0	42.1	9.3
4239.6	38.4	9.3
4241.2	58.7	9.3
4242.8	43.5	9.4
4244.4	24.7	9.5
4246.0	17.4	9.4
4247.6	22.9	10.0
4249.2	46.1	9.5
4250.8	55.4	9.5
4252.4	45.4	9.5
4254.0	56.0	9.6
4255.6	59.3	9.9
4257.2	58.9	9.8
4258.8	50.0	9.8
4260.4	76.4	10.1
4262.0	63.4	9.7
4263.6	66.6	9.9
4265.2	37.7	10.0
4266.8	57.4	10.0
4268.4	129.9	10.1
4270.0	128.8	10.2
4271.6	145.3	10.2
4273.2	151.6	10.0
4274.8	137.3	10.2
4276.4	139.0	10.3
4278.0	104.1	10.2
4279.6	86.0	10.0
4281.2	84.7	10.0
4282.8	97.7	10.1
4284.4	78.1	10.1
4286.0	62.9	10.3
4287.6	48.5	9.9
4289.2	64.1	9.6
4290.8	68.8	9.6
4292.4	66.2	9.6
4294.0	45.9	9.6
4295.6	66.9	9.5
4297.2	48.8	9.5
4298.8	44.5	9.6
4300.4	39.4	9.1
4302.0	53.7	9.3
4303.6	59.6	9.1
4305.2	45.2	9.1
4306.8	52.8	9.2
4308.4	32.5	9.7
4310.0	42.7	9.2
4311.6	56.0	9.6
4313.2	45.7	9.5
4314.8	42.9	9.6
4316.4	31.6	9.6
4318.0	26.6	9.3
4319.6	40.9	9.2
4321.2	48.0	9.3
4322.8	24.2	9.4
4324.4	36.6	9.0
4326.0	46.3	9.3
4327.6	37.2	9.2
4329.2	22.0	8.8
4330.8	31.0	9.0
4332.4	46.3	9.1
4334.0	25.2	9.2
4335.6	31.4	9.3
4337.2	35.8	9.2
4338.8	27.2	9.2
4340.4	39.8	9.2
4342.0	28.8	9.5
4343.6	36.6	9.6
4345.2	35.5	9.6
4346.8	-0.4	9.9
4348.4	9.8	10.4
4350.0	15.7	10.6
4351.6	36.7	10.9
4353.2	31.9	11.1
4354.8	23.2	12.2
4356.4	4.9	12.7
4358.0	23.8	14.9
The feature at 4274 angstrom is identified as Lyman alpha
